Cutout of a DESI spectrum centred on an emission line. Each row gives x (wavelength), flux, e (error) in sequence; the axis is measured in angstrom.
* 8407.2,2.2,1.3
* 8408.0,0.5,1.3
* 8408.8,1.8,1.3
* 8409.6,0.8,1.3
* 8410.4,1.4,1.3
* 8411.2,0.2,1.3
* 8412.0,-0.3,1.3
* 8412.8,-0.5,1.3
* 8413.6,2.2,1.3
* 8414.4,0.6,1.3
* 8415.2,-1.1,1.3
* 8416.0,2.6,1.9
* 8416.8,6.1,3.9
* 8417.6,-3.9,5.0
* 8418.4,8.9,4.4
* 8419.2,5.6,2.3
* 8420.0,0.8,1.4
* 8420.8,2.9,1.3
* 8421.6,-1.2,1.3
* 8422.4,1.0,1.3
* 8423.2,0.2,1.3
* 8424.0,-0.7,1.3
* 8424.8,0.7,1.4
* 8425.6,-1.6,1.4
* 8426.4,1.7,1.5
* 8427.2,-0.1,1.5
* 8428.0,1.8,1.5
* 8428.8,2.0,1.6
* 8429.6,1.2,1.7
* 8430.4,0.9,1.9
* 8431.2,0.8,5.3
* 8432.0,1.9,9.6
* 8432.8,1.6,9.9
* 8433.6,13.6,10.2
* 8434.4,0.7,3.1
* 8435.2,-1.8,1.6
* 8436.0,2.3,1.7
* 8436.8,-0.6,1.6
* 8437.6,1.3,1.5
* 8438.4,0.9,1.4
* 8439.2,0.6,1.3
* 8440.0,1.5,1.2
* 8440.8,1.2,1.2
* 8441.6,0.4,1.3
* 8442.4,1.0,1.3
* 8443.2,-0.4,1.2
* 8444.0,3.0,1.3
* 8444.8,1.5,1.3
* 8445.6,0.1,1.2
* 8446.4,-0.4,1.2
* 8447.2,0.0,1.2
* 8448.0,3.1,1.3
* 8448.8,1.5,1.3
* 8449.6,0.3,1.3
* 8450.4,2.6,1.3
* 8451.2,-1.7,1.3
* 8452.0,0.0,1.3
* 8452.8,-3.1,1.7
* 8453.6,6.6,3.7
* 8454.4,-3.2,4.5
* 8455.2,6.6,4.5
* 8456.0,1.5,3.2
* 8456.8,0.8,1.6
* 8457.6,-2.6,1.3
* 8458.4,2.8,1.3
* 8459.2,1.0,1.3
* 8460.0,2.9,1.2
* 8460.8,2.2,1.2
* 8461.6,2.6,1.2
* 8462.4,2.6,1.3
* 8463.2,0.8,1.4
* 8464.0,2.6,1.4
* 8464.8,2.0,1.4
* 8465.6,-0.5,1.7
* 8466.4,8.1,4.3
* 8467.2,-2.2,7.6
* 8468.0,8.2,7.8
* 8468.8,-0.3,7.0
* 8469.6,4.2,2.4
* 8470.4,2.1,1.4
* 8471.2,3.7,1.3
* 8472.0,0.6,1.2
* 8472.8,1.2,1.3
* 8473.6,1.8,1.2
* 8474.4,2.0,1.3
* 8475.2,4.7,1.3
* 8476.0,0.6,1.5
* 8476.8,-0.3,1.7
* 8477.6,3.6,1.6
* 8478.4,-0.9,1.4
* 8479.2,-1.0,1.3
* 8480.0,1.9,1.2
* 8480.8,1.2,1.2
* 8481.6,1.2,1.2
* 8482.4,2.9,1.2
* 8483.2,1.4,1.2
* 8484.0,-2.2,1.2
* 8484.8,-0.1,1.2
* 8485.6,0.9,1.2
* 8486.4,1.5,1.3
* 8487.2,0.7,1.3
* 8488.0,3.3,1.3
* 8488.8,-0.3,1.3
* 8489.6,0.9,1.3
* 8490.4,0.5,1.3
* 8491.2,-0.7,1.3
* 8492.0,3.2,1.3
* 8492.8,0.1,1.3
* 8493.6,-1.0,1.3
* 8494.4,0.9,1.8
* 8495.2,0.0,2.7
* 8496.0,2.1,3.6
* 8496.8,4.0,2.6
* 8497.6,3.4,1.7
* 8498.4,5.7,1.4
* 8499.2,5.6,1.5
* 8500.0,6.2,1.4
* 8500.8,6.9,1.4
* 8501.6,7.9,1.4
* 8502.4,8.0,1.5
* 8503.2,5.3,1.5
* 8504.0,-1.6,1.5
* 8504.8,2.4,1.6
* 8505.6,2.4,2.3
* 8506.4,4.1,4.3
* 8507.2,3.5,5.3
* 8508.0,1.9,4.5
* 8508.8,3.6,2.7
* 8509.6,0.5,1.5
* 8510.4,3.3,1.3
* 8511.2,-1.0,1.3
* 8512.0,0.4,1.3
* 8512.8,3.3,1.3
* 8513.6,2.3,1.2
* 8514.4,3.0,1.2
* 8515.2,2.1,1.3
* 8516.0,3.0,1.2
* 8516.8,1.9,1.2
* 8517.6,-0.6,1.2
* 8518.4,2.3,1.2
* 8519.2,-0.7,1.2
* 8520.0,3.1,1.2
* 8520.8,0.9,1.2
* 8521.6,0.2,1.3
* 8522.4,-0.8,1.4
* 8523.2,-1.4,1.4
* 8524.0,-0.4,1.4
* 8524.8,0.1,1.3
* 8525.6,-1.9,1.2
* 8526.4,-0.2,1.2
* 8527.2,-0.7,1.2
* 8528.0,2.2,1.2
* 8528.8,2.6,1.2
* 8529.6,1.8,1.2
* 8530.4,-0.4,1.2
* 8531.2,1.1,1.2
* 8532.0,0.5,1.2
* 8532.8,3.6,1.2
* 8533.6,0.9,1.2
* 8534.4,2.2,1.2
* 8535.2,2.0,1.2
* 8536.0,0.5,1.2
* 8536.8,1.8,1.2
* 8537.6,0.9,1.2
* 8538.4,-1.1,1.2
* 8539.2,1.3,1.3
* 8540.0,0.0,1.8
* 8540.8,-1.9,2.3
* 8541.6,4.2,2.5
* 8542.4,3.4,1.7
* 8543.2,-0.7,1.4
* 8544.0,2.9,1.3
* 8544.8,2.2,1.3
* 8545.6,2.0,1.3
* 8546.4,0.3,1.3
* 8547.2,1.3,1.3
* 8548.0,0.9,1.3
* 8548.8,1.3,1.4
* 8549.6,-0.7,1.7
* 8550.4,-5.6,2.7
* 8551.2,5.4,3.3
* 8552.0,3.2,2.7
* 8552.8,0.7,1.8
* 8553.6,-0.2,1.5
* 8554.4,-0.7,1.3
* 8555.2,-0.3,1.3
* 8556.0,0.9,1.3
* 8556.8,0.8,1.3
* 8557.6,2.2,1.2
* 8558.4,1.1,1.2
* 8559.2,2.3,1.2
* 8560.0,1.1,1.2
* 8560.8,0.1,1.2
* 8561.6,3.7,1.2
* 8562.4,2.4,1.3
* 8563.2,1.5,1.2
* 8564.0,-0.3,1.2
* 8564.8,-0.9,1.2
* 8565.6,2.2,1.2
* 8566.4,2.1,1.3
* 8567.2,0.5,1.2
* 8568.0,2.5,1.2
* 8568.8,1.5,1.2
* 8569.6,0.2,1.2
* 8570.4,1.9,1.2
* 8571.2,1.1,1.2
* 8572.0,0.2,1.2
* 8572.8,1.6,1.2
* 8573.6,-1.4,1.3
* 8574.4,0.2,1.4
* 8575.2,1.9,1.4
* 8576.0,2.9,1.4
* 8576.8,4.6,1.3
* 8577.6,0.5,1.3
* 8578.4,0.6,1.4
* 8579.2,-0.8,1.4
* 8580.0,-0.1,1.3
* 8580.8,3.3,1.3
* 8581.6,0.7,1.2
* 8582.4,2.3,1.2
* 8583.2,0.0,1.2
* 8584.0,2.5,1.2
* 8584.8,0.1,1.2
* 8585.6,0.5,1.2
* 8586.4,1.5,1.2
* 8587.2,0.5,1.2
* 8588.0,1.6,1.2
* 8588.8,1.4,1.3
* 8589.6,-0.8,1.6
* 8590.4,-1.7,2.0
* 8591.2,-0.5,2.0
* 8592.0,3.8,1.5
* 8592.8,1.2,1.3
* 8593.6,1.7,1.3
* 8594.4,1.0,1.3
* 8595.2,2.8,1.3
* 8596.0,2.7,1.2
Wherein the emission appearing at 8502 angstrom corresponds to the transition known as H-beta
